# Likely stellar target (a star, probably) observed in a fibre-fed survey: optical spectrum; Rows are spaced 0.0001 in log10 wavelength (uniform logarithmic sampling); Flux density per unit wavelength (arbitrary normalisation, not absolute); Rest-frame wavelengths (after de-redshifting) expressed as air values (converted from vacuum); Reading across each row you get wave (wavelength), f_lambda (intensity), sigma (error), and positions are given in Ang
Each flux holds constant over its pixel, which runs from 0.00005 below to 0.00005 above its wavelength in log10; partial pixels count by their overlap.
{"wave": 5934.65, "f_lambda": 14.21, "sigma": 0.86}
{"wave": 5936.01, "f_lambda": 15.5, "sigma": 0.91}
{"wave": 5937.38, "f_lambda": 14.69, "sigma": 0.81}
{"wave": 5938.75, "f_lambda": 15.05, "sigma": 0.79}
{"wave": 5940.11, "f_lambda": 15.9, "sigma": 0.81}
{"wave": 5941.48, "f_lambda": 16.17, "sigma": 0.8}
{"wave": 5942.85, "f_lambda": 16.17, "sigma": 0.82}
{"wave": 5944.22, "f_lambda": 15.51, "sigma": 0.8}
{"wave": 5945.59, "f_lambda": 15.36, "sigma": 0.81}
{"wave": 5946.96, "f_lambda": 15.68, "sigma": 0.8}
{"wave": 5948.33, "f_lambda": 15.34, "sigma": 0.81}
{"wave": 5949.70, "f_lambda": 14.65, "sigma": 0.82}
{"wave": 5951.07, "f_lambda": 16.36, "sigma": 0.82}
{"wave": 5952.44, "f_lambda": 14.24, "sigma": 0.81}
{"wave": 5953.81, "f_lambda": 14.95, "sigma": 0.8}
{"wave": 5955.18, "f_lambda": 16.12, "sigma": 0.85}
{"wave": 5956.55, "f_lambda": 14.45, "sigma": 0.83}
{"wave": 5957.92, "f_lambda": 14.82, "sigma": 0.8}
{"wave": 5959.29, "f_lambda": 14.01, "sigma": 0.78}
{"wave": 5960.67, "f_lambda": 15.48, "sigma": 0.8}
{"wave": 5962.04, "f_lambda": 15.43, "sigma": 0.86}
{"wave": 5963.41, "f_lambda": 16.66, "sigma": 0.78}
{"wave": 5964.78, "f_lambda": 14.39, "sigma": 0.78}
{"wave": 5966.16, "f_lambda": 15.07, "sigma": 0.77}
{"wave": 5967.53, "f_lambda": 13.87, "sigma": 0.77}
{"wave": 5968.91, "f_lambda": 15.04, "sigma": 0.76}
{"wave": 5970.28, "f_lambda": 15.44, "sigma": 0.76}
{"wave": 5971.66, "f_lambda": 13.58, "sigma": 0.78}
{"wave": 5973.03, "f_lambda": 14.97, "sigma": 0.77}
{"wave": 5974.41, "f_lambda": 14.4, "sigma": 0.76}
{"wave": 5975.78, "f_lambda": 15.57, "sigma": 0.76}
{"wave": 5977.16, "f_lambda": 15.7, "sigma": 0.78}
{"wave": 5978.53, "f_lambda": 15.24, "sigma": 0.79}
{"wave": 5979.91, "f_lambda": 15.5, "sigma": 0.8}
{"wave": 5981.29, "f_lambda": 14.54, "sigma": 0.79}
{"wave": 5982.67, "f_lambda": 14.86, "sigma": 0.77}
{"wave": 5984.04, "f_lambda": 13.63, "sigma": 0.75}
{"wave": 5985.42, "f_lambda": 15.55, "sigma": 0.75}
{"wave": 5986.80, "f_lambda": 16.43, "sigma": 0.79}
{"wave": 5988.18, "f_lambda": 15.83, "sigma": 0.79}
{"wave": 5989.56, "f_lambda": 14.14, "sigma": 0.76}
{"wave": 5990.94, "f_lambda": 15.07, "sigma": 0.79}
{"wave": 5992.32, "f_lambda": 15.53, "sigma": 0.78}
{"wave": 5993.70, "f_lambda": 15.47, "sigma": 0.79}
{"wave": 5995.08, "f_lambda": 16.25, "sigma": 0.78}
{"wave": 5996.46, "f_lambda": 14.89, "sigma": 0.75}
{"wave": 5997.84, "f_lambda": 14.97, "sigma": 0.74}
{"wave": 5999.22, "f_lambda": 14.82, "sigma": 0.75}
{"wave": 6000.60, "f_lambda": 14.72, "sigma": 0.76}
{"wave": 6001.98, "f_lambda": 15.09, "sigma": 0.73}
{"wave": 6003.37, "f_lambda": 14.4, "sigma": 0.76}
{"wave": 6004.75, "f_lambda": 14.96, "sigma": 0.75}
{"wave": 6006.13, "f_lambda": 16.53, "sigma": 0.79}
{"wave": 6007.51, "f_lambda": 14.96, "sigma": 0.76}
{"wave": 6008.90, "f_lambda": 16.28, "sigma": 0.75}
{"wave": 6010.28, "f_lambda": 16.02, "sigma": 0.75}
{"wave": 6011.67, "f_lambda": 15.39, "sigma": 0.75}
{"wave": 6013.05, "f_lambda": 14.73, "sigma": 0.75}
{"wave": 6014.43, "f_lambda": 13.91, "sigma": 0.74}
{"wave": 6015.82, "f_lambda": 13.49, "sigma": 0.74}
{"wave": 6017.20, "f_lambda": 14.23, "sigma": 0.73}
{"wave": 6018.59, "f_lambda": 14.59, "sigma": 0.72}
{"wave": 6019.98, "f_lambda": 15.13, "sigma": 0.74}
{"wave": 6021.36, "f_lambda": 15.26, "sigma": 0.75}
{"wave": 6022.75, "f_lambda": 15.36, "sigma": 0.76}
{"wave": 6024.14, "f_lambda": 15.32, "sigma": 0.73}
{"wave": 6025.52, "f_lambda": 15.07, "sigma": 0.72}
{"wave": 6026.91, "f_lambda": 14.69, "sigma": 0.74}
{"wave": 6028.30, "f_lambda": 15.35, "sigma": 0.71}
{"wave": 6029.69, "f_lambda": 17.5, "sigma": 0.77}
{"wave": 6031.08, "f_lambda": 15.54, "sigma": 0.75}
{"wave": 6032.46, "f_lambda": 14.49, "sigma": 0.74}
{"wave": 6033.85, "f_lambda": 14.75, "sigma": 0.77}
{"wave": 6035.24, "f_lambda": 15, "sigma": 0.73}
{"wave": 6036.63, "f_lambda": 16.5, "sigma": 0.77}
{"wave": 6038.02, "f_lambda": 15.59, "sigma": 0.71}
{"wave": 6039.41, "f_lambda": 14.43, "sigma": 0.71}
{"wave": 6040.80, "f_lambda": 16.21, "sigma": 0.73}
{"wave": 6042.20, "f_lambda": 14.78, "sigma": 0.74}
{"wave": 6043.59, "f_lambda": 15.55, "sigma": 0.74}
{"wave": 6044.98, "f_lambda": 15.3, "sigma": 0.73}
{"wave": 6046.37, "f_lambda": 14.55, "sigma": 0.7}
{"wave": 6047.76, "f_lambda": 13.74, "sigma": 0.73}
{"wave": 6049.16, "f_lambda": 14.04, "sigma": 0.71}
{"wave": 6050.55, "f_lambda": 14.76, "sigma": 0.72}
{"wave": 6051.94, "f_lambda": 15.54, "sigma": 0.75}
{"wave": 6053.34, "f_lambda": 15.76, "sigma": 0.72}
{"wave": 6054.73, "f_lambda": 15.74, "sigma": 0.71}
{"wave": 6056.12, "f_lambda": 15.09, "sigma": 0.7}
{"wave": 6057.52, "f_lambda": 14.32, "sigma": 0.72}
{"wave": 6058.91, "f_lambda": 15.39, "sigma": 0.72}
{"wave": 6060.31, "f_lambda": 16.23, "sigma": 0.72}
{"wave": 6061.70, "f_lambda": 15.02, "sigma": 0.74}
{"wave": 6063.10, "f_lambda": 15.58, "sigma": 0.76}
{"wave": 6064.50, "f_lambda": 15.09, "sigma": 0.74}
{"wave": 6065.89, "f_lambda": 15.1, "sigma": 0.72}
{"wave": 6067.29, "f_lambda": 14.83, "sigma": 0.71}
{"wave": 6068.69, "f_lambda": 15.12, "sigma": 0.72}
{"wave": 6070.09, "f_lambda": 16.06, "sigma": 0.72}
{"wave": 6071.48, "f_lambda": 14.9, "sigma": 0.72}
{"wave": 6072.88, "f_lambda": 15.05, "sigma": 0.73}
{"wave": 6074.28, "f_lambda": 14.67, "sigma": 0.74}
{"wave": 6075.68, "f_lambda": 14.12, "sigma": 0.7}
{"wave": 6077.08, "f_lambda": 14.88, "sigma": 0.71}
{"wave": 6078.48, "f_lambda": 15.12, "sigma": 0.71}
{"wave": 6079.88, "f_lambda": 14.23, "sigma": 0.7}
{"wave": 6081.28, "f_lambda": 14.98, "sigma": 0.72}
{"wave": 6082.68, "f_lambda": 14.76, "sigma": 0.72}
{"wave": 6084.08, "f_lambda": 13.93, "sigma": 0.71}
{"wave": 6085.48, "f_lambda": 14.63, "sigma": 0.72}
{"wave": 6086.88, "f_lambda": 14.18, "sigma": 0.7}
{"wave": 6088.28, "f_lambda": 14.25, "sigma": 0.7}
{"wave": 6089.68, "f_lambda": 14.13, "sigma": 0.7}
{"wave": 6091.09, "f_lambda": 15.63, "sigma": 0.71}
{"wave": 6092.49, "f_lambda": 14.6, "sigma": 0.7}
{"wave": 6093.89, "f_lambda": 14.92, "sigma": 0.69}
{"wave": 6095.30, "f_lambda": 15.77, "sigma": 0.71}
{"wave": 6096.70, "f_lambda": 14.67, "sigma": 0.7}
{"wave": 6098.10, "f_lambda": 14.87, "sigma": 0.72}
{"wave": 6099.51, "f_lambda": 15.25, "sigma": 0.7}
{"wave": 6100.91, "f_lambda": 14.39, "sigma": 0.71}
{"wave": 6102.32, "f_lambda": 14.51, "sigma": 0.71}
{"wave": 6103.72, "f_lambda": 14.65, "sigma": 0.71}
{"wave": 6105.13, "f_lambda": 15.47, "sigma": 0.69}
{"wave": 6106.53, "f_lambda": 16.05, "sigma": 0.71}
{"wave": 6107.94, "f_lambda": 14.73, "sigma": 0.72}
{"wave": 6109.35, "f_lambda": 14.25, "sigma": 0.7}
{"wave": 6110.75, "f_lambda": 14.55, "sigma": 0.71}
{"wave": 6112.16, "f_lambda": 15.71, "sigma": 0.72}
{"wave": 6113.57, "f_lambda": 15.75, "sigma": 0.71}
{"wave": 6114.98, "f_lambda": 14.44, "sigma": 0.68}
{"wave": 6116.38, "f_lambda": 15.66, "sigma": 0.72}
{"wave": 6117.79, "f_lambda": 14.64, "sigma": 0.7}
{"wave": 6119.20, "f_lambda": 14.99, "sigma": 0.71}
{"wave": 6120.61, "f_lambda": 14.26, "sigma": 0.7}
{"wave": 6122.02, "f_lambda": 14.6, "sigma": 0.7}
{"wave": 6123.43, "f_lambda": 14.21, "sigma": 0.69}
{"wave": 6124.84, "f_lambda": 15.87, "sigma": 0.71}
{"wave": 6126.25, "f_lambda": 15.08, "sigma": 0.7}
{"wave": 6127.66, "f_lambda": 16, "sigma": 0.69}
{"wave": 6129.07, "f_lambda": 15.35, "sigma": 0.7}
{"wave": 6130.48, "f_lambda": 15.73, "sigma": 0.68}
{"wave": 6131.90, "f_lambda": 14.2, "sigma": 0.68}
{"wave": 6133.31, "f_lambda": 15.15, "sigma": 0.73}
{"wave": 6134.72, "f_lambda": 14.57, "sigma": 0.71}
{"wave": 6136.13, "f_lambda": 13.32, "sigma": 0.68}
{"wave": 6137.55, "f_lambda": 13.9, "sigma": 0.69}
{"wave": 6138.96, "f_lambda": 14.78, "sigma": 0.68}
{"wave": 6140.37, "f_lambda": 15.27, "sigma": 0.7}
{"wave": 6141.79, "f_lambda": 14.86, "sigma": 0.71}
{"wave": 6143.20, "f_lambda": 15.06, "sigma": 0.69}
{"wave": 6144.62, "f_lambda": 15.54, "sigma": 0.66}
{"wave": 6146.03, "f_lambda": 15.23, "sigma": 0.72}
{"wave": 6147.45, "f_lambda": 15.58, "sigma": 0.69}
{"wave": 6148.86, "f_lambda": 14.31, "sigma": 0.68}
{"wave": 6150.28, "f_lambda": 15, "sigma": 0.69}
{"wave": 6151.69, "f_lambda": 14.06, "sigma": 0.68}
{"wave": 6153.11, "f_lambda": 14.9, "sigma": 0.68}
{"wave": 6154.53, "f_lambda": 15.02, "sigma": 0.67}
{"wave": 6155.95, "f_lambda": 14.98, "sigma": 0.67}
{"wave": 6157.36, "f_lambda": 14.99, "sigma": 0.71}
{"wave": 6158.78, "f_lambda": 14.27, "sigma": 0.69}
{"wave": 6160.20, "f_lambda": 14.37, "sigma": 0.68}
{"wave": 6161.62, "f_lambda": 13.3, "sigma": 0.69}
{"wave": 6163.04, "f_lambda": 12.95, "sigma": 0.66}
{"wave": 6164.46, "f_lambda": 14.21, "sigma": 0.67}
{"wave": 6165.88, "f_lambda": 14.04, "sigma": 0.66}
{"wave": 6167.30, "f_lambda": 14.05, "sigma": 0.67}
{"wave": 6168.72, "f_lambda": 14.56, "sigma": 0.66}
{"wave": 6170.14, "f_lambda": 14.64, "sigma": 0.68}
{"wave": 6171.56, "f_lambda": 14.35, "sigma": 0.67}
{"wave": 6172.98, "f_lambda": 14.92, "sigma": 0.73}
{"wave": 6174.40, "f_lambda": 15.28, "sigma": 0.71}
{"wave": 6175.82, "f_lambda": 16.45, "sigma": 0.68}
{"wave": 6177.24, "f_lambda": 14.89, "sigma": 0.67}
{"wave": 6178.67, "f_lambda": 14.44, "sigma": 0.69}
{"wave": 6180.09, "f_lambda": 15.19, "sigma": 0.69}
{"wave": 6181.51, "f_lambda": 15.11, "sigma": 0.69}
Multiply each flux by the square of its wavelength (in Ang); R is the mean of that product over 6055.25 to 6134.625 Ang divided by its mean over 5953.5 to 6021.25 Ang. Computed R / 1.03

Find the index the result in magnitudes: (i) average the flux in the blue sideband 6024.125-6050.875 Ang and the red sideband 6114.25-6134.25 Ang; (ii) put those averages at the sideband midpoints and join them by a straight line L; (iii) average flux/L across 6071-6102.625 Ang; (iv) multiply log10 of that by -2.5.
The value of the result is 0.03 mag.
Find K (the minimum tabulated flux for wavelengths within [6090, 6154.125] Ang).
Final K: 13.32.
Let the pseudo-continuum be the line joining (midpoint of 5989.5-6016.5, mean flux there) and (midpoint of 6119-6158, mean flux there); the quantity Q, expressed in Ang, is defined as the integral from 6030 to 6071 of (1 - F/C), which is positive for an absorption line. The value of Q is -0.5 Ang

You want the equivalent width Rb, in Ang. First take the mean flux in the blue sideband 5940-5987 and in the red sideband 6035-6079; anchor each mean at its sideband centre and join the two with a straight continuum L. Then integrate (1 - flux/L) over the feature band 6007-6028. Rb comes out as 0.23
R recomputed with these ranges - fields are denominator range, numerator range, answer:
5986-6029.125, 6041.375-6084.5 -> 1.01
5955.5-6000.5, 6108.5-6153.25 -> 1.04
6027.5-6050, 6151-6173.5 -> 0.98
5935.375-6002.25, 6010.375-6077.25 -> 1.02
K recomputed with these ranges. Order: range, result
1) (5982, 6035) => 13.49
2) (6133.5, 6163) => 13.3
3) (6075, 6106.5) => 13.93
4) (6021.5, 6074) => 13.74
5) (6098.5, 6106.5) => 14.39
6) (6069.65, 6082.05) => 14.12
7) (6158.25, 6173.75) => 12.95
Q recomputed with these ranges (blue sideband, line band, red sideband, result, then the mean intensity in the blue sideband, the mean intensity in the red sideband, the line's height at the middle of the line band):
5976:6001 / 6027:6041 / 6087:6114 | -0.4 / 15.2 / 14.9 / 15.1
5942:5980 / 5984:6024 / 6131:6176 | -0.3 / 15.1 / 14.6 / 15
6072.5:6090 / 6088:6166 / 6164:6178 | -0.9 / 14.5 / 14.7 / 14.6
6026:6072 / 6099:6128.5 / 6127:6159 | 0.0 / 15.2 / 14.9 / 15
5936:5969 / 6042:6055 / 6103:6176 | 0.0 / 15.2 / 14.8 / 15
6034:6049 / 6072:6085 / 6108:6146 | 0.3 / 15.1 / 14.9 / 15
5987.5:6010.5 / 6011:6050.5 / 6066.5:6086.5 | 0.2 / 15.3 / 14.8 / 15.1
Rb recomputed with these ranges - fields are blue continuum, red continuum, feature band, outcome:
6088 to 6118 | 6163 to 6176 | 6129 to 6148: -0.17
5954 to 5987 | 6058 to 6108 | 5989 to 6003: -0.09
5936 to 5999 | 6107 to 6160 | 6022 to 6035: -0.22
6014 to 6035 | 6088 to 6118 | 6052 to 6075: -0.42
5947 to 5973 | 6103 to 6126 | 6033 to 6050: -0.03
